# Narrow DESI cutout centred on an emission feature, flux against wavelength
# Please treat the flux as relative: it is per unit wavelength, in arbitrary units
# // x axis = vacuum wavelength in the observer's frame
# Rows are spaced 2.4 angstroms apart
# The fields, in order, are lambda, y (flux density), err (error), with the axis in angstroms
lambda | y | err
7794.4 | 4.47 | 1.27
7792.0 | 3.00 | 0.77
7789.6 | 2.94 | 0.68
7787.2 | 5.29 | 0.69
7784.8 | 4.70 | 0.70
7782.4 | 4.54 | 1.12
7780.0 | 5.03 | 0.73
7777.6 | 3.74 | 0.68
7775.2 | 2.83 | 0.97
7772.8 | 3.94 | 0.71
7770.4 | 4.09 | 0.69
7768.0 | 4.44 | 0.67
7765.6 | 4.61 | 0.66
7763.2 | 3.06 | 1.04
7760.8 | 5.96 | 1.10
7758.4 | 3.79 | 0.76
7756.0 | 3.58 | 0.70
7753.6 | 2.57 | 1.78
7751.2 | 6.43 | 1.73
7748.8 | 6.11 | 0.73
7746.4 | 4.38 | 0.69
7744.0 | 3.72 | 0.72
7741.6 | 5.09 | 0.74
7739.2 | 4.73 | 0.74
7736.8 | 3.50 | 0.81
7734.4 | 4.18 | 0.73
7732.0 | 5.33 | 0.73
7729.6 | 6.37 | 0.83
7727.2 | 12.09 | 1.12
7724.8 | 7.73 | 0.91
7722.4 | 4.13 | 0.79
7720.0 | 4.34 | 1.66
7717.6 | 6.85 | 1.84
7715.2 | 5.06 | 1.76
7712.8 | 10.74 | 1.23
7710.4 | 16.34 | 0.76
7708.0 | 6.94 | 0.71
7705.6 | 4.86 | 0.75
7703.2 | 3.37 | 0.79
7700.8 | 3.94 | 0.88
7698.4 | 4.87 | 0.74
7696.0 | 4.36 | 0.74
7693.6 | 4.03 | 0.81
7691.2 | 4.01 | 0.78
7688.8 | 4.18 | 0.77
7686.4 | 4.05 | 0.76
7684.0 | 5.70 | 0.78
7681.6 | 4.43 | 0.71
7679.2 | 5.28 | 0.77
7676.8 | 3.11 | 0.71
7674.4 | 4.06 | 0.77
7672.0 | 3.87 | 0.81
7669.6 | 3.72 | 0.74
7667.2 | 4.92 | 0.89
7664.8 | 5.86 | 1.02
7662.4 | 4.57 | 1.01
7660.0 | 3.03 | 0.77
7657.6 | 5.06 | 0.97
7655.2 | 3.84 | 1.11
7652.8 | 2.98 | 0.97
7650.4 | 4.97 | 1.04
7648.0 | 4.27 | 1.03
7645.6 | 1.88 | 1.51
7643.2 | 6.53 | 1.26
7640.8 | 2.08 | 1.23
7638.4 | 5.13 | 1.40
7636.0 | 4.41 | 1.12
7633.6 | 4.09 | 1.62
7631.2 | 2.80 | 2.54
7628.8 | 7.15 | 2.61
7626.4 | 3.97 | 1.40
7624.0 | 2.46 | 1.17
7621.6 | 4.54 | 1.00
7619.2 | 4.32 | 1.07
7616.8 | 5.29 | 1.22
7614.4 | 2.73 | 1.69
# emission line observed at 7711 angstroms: [S II]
